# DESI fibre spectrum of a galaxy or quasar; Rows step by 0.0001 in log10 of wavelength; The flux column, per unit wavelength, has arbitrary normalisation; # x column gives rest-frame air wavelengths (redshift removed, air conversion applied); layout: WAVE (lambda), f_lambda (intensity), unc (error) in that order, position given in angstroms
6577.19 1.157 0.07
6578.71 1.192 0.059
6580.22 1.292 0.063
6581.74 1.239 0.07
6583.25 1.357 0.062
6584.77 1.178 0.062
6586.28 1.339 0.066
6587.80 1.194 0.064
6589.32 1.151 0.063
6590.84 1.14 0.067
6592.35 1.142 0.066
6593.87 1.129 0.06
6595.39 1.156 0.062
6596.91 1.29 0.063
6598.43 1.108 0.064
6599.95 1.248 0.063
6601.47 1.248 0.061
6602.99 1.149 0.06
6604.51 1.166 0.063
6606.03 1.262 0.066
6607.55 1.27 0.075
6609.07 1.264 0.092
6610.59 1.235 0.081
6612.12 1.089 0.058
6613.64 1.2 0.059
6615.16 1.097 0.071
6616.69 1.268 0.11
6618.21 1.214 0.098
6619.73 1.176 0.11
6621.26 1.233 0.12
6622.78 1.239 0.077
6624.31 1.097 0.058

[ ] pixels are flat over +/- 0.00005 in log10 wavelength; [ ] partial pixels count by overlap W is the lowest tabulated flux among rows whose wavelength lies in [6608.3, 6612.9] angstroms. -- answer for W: 1.089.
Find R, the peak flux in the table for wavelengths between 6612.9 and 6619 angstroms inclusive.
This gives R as 1.268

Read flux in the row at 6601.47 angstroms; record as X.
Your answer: 1.248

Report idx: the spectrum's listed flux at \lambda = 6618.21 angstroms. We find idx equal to 1.214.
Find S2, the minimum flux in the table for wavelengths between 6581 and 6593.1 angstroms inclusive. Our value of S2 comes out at 1.14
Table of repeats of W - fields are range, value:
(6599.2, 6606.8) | 1.149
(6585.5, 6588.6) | 1.194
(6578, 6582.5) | 1.192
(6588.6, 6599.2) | 1.108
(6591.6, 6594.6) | 1.129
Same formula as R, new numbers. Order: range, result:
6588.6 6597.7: 1.29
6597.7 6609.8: 1.27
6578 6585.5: 1.357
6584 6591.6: 1.339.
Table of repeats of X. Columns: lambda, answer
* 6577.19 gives 1.157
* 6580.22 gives 1.292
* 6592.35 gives 1.142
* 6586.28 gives 1.339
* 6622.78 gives 1.239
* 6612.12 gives 1.089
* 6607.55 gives 1.27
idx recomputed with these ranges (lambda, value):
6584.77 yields 1.178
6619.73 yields 1.176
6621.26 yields 1.233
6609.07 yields 1.264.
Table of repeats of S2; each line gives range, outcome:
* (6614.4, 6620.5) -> 1.097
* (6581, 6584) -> 1.239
